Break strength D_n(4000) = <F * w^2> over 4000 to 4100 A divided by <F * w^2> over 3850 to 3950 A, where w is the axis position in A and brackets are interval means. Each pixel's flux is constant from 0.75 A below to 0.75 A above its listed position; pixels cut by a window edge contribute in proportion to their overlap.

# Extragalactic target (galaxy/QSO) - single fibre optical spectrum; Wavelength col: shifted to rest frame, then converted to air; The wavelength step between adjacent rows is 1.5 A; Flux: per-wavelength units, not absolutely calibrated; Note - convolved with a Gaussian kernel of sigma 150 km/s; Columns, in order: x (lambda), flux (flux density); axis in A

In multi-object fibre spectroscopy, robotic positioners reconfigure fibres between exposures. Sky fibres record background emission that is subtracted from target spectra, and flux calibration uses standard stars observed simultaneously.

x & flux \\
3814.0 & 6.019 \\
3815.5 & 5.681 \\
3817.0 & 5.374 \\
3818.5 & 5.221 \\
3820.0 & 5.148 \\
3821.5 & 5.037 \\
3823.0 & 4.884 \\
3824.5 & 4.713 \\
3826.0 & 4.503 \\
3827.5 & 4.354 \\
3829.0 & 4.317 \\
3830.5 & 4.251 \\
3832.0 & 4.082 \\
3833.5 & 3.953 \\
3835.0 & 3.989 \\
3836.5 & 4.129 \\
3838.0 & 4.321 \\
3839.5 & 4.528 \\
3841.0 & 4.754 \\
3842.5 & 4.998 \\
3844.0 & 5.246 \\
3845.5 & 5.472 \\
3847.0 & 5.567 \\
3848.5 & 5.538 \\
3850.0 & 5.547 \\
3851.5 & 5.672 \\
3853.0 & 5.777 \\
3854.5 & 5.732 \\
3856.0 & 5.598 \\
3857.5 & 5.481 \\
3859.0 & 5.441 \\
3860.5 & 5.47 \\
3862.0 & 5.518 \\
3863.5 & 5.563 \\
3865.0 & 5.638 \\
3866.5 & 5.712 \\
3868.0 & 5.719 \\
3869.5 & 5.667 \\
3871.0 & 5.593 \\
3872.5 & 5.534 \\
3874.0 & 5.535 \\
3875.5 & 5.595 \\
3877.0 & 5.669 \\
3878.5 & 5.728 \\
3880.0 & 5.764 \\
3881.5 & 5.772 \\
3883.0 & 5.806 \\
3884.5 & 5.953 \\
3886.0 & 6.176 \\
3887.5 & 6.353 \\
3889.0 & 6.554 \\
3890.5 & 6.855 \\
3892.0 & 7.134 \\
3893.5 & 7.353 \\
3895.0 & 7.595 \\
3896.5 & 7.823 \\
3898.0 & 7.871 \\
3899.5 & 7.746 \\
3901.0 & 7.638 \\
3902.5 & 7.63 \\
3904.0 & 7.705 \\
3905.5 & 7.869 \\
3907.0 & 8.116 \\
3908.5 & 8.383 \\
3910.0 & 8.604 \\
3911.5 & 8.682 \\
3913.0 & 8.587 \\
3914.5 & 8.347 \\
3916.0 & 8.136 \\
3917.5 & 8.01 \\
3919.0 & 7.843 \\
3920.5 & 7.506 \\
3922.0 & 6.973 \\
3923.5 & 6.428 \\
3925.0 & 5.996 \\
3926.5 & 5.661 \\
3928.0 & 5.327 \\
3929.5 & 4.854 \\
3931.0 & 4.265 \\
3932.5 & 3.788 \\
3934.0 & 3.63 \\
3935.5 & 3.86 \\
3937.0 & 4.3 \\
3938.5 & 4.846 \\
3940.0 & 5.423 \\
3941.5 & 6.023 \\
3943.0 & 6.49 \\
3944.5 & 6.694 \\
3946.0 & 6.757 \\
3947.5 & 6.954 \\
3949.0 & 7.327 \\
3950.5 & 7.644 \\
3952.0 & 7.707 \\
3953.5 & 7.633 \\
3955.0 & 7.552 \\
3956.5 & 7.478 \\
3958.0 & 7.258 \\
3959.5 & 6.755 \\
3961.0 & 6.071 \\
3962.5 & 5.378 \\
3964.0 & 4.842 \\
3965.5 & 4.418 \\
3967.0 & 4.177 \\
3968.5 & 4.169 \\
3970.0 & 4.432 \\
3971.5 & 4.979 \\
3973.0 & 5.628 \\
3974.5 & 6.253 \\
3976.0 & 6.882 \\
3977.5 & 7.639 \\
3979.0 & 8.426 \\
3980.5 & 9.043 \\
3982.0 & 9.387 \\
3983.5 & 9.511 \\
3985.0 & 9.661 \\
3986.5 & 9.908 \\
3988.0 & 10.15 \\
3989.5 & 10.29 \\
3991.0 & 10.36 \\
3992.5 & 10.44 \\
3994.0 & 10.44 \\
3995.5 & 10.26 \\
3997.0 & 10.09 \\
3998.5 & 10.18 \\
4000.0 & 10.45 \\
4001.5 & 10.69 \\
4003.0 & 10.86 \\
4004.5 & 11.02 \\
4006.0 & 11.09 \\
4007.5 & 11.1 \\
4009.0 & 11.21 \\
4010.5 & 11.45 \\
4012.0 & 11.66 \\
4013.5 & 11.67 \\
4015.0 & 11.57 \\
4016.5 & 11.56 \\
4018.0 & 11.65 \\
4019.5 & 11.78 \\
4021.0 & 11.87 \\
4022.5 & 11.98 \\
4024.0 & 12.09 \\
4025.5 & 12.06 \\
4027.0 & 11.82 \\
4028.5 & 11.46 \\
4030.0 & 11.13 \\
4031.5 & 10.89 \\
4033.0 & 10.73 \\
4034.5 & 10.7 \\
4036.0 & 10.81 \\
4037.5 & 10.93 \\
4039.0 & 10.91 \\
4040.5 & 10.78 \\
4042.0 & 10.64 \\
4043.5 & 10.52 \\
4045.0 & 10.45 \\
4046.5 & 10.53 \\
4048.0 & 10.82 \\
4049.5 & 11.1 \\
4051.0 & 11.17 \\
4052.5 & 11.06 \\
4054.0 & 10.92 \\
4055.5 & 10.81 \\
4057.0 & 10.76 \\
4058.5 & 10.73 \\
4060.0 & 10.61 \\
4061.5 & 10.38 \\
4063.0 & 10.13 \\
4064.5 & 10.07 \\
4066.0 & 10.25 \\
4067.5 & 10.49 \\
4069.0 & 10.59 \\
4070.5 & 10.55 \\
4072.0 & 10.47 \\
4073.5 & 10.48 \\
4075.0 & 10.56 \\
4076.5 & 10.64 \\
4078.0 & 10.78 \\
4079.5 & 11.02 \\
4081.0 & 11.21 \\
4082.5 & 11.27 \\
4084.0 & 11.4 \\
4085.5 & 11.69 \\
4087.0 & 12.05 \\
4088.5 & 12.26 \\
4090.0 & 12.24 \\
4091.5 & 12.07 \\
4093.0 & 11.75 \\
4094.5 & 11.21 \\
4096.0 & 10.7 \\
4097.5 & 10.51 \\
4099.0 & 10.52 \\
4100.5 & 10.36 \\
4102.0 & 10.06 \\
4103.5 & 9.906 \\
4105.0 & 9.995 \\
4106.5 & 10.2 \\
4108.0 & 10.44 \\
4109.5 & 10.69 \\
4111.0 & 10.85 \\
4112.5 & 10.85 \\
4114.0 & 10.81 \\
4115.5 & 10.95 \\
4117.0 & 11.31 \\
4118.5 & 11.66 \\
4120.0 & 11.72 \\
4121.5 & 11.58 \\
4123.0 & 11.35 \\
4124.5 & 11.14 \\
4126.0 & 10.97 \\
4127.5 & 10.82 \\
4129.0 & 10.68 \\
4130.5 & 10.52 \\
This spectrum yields 1.9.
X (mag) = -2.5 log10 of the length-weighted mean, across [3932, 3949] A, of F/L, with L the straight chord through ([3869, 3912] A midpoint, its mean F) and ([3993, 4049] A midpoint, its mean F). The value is 0.482 mag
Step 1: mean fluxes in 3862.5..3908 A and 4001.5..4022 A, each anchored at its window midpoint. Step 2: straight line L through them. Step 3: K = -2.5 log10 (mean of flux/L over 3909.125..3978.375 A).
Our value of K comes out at 0.35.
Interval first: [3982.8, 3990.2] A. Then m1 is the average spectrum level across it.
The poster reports 9.9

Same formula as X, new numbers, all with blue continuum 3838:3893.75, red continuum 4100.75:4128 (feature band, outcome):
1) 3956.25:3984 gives 0.223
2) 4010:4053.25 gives -0.227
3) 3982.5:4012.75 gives -0.242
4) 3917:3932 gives 0.112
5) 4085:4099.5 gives -0.113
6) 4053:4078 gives -0.076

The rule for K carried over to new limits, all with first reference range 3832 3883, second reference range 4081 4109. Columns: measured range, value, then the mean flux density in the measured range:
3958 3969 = 0.43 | 5.28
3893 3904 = -0.21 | 7.67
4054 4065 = -0.04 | 10.5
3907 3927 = -0.14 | 7.67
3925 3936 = 0.47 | 4.6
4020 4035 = -0.22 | 11.5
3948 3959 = 0.02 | 7.48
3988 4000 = -0.19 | 10.3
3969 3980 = 0.27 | 6.33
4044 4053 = -0.10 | 10.8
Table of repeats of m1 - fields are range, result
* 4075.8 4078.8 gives 10.7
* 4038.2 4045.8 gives 10.7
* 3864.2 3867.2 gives 5.67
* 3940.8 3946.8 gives 6.5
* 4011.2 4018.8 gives 11.6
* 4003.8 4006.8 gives 11.1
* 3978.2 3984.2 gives 9.08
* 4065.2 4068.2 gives 10.4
